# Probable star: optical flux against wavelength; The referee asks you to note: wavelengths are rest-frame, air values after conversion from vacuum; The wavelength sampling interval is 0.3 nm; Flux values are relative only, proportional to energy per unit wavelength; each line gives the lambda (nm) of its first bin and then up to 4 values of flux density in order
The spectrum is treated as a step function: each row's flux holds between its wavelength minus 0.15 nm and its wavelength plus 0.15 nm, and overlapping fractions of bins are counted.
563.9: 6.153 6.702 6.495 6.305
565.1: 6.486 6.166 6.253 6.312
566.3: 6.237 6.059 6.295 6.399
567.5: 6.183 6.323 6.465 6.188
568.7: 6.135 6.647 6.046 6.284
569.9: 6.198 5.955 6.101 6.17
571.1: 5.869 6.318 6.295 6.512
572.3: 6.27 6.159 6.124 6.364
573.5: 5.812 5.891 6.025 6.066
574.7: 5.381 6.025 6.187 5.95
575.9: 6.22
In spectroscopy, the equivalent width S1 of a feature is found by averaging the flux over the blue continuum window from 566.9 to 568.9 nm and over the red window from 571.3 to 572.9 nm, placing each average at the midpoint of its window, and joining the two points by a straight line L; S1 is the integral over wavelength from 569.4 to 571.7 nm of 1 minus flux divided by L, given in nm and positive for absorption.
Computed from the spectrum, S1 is 0.06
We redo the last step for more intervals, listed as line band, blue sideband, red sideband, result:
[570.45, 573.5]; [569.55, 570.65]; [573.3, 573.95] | -0.10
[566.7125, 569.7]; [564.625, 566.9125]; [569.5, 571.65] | -0.05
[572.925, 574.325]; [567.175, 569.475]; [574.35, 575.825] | -0.01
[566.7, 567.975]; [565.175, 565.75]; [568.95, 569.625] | -0.01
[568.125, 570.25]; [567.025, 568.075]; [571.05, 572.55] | 0.02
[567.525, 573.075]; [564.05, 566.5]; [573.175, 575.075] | -0.11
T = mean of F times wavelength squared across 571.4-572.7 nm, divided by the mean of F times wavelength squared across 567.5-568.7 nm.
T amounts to 1.02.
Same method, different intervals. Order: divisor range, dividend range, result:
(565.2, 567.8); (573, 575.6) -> 0.98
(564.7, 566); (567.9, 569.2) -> 1.02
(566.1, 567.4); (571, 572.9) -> 1.02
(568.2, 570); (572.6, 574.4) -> 0.98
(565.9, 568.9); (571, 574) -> 1.00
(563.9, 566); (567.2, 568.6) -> 1.00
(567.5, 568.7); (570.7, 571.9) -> 0.99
